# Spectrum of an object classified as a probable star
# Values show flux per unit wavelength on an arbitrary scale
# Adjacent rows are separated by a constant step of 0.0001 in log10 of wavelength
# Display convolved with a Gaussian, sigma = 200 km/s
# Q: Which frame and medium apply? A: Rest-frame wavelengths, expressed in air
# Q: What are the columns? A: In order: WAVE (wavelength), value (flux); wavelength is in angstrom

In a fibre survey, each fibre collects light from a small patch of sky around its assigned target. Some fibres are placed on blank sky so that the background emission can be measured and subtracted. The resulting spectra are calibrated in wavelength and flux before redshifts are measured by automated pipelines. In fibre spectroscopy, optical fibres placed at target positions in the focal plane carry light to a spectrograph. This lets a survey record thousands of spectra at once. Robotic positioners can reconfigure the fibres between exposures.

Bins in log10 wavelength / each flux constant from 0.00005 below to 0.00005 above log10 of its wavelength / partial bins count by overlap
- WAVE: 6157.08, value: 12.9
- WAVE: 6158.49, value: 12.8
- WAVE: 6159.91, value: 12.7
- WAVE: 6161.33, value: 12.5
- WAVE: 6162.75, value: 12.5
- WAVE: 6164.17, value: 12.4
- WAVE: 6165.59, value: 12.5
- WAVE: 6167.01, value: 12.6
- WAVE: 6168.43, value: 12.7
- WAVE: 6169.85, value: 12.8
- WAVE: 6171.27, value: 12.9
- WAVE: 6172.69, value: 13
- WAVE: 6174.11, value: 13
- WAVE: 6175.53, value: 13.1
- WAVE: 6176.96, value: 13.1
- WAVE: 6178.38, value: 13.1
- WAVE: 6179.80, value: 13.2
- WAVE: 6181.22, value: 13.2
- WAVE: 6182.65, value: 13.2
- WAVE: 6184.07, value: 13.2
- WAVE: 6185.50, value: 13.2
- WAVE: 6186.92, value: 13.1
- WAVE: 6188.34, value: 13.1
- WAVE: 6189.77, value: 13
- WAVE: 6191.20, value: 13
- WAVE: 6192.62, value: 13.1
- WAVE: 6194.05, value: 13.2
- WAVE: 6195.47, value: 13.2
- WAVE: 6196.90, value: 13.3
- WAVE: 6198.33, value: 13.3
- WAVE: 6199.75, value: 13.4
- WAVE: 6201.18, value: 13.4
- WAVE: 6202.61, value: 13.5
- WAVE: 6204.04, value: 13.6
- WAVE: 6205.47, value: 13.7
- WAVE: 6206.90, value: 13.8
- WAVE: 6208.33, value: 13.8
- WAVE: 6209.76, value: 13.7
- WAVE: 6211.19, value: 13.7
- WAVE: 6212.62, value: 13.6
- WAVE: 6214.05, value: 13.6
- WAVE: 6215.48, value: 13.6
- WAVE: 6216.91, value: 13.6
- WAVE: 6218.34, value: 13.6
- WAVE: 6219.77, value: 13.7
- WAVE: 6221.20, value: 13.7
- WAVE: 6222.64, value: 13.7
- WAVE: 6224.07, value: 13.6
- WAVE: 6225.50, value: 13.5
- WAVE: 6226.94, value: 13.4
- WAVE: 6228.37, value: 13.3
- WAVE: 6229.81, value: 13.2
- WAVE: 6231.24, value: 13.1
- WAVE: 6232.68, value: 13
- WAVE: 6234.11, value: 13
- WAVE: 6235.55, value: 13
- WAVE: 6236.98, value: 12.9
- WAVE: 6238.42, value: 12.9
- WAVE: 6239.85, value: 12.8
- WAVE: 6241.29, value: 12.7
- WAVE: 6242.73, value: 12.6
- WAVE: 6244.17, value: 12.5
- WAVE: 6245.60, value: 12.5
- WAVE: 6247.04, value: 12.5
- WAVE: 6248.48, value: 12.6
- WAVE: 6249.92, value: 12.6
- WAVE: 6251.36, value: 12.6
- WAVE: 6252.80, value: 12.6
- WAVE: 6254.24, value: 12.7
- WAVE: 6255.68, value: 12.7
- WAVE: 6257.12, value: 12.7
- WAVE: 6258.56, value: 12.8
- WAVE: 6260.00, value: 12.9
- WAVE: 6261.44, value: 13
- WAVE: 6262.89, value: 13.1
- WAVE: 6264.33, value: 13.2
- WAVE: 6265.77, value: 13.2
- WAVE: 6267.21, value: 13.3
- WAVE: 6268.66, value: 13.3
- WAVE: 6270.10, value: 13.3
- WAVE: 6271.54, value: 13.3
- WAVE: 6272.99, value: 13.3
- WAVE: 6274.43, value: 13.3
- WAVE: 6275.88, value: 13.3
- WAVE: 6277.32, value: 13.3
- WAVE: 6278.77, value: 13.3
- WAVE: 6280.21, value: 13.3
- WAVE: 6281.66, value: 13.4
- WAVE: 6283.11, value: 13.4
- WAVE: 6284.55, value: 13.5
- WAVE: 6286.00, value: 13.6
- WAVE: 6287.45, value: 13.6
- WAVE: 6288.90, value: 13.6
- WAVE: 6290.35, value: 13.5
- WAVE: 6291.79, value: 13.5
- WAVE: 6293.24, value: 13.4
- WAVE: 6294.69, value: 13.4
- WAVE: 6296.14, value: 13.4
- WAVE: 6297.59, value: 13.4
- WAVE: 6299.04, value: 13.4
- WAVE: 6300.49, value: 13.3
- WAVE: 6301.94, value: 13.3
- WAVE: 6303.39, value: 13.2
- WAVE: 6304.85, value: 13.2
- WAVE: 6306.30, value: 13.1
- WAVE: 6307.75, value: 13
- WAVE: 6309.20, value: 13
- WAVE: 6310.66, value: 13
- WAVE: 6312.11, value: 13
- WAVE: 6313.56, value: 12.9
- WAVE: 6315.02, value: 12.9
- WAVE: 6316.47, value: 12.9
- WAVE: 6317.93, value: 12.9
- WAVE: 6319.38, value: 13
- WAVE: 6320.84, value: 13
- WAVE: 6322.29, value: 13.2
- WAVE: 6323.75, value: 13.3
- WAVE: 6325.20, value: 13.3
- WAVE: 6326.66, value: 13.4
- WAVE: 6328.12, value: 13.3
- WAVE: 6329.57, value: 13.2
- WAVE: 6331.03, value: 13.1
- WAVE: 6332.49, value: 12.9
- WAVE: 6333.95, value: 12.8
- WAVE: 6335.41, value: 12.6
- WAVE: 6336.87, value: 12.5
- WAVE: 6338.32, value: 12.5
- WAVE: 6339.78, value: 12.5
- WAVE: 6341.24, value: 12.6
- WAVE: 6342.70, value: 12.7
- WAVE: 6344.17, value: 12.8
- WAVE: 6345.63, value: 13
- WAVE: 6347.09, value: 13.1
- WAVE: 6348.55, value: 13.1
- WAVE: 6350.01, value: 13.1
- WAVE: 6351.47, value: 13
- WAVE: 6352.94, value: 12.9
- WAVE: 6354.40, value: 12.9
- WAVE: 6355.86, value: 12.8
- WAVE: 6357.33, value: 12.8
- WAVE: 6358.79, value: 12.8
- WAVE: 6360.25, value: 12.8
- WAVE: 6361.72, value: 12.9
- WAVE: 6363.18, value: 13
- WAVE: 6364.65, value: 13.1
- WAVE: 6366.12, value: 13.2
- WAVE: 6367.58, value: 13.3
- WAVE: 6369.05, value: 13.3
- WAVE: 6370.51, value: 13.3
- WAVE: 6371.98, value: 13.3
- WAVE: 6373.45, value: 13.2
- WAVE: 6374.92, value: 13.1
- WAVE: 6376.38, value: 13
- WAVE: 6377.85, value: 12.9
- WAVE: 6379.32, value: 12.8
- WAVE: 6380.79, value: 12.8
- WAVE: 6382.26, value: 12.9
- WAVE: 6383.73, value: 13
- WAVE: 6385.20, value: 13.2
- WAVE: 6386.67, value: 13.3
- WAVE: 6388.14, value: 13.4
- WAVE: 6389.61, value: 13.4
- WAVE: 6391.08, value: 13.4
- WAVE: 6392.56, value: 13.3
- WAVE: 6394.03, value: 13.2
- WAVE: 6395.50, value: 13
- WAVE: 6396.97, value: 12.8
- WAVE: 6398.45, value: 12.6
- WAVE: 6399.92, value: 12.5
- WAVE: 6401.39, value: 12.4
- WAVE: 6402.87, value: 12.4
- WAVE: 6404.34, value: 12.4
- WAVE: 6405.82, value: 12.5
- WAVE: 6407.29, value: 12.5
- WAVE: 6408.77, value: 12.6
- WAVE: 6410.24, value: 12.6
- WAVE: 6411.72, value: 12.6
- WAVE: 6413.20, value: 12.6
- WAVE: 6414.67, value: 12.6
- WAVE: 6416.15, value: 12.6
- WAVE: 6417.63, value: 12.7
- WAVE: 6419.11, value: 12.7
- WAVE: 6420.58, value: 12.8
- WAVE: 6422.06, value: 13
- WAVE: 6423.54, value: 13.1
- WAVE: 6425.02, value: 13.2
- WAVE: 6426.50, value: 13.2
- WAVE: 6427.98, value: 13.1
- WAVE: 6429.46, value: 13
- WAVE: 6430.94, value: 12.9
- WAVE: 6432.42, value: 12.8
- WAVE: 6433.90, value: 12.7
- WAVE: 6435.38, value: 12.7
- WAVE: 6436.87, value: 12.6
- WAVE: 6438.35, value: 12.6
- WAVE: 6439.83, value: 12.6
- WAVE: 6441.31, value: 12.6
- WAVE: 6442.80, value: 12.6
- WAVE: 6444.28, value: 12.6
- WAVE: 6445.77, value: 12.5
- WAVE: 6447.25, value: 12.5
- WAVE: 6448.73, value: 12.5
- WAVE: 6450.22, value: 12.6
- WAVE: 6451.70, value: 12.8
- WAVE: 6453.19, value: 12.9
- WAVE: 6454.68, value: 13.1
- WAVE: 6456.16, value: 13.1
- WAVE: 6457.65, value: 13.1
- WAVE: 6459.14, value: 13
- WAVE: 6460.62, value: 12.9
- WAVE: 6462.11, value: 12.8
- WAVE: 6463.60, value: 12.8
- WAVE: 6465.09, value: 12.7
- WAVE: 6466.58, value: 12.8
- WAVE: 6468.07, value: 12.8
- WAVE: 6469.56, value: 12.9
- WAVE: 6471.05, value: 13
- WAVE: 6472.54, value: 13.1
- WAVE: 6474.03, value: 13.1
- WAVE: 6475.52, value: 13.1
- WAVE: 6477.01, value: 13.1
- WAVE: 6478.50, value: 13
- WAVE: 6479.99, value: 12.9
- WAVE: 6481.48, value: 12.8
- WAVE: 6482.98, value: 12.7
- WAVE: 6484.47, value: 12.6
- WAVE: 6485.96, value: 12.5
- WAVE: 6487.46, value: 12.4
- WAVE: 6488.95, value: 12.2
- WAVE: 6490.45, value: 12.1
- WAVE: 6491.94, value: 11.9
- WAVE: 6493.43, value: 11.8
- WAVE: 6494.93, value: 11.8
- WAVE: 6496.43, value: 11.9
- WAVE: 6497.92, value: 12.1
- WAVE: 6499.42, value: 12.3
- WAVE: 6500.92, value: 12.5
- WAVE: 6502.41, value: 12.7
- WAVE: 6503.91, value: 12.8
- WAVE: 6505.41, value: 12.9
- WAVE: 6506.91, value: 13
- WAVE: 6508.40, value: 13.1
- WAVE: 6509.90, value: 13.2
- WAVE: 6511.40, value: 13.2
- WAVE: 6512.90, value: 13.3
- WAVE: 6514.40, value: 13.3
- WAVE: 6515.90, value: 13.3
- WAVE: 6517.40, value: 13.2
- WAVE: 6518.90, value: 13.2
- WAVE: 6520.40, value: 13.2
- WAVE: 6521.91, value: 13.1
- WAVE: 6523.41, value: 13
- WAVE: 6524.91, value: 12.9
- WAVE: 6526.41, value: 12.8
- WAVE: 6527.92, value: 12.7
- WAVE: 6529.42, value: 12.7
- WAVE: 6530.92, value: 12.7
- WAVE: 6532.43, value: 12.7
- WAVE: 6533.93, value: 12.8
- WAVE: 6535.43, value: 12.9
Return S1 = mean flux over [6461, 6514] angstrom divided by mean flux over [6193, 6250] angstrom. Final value 0.96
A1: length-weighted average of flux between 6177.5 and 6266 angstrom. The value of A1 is 13.2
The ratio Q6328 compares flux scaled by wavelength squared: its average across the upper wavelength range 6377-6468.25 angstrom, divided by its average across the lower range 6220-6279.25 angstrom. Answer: 1.0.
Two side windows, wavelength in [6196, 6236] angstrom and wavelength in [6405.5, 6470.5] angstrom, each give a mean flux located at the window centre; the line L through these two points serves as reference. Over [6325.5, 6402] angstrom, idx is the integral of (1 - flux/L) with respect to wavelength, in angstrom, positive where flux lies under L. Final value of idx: 0.2 angstrom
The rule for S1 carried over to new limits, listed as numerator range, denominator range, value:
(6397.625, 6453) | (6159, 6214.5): 0.96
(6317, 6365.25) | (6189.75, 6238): 0.96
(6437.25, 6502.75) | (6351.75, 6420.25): 0.98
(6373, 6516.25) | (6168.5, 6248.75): 0.97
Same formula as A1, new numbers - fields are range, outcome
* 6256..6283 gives 13.2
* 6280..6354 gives 13.1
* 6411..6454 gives 12.7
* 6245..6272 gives 12.9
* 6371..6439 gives 12.9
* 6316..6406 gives 13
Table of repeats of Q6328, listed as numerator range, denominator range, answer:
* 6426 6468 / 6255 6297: 1.02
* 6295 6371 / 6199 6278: 1.02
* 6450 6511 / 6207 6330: 1.03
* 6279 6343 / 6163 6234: 1.03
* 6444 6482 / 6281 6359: 1.03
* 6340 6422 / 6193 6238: 1.01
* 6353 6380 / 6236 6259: 1.07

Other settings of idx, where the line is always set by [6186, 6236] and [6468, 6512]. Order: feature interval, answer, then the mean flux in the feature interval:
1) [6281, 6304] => -0.4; 13.4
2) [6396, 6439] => 0.4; 12.7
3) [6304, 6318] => 0.1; 13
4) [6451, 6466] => -0.2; 12.9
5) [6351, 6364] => 0.1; 12.9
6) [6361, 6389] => -0.3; 13.1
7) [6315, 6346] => 0.4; 12.9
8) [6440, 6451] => 0.2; 12.6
